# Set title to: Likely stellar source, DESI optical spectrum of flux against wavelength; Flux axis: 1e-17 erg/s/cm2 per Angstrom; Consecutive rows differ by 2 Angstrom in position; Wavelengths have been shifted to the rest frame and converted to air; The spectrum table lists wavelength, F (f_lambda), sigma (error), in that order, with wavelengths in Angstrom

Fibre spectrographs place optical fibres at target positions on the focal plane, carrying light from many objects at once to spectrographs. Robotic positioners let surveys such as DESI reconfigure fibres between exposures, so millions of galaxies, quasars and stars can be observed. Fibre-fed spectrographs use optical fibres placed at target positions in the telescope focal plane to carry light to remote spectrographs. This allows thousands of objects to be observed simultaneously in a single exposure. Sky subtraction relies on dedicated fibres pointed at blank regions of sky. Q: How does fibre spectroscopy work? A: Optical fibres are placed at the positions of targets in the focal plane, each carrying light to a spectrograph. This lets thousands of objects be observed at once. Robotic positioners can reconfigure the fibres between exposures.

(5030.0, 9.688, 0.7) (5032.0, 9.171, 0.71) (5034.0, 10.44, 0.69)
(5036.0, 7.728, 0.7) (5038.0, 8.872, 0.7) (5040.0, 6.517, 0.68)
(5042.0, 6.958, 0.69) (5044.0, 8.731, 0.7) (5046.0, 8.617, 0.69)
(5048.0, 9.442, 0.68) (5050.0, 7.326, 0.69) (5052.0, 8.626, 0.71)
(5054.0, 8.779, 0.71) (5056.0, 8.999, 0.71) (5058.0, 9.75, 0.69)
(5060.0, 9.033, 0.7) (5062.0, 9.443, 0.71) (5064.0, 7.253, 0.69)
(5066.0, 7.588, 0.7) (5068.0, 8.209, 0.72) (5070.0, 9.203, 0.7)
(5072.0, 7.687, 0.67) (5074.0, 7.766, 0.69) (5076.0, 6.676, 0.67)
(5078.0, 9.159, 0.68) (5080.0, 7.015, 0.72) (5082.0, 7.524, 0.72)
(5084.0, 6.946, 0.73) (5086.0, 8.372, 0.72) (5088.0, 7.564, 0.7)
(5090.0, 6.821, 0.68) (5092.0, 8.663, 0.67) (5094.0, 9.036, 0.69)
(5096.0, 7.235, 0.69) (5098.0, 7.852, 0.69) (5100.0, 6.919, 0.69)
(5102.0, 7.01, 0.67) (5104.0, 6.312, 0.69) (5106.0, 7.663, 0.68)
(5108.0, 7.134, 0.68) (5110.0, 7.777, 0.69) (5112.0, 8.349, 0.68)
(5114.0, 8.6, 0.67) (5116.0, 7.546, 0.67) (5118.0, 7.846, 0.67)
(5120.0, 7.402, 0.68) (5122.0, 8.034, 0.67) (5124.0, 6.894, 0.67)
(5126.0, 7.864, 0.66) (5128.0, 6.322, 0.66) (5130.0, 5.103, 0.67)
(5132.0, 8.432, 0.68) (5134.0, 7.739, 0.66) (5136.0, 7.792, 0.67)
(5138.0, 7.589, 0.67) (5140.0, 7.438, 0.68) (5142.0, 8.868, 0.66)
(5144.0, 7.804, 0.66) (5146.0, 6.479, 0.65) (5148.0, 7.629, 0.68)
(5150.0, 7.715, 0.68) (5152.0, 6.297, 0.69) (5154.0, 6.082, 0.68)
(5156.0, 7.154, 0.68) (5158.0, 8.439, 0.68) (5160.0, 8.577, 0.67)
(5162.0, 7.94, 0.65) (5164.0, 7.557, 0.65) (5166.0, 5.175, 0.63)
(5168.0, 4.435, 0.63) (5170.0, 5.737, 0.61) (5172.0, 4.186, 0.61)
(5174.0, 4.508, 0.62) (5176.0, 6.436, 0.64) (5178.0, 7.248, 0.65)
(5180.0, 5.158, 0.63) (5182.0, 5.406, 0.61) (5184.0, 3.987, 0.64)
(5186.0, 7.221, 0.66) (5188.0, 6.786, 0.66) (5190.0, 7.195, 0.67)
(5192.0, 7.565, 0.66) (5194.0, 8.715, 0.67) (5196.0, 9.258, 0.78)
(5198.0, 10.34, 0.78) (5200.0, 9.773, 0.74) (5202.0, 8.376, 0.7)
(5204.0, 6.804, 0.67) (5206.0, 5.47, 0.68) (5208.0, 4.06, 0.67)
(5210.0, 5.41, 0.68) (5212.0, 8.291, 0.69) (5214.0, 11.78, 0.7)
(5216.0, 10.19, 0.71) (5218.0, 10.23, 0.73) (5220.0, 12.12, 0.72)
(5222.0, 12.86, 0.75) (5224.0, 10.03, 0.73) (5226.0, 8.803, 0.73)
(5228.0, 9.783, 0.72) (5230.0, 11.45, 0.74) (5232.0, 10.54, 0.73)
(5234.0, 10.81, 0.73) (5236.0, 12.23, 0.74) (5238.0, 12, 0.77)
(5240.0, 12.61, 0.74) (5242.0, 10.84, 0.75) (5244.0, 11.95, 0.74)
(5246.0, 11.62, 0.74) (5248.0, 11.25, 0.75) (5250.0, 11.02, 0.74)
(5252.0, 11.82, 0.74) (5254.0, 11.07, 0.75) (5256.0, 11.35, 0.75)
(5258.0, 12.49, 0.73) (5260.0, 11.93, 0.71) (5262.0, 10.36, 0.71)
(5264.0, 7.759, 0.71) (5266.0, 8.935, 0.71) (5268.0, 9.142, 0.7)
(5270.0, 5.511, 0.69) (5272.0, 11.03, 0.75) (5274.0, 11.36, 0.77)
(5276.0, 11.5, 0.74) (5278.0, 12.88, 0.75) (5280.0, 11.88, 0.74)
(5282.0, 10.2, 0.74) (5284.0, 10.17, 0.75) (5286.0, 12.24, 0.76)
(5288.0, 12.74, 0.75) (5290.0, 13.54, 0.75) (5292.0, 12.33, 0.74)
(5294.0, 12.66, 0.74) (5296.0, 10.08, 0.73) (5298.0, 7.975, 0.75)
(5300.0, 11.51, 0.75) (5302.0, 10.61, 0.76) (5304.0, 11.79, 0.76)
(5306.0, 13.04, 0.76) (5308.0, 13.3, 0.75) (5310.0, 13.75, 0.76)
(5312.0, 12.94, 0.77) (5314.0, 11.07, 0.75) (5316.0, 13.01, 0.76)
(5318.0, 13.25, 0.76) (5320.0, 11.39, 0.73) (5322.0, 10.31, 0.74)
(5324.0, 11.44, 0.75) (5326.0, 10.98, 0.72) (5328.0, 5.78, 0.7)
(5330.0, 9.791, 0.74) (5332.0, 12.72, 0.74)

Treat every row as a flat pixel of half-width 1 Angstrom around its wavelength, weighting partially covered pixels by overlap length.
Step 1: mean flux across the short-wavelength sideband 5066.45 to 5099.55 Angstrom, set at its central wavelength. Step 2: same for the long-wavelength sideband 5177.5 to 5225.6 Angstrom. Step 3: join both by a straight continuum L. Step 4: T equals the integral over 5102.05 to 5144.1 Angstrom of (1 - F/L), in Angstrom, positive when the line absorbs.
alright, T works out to 2.1 Angstrom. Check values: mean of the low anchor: 7.84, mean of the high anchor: 8.11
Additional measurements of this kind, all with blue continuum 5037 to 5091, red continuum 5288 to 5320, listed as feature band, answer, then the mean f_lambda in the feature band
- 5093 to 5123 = 4.0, 7.65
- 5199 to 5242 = 4.0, 9.72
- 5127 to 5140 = 2.9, 7.18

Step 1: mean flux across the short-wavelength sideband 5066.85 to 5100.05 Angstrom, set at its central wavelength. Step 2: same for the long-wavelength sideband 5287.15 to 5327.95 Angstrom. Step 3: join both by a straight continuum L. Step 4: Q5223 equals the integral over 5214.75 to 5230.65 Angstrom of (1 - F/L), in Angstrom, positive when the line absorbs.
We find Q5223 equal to -0.7 Angstrom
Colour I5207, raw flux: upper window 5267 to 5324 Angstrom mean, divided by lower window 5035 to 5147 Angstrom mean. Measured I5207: 1.47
